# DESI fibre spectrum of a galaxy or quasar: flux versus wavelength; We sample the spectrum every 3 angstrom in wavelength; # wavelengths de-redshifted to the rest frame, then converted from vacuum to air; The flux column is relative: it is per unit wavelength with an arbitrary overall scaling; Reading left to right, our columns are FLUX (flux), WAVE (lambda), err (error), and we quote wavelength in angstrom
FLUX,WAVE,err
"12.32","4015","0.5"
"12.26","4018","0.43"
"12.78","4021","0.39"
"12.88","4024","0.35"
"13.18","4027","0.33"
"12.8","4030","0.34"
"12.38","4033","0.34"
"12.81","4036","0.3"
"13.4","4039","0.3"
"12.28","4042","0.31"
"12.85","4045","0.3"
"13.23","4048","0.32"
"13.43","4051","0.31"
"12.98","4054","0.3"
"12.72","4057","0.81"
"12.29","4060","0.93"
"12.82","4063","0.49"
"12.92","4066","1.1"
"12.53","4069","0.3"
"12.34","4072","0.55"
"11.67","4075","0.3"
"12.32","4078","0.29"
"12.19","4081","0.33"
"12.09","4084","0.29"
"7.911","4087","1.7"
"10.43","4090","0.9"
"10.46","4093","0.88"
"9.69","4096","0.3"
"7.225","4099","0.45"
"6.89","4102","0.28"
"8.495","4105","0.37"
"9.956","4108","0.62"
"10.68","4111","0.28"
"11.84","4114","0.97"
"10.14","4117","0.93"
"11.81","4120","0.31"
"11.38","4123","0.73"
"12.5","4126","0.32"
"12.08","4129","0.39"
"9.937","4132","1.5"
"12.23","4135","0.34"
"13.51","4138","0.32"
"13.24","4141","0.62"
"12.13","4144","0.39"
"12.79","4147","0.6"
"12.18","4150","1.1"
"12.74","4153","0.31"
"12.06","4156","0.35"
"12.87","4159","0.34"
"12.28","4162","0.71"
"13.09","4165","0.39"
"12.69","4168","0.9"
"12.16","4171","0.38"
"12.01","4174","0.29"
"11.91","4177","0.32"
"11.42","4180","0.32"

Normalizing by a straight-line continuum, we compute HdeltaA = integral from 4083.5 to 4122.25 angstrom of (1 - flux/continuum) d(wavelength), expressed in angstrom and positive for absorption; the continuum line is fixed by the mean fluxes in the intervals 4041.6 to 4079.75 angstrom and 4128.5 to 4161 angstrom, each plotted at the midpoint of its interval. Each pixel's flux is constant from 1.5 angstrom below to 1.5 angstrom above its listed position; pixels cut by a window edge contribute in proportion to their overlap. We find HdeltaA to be 8.40 angstrom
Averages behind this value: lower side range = 12.7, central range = 9.79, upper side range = 12.3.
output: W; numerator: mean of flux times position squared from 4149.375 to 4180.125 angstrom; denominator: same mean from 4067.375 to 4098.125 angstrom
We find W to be 1.16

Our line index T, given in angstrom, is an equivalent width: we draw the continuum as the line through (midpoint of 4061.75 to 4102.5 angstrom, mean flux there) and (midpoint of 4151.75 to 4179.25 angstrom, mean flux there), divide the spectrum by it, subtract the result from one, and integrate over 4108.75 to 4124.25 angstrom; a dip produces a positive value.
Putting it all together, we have 0.6 angstrom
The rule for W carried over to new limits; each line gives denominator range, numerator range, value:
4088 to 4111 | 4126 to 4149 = 1.37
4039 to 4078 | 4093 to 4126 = 0.81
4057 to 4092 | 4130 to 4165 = 1.09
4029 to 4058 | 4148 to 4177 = 1.02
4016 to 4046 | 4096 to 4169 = 0.94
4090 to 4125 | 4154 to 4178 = 1.28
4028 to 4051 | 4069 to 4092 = 0.90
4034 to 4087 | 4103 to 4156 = 0.96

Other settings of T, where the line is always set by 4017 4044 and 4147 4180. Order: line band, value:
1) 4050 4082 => 0.3 angstrom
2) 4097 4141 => 6.3 angstrom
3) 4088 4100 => 3.0 angstrom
